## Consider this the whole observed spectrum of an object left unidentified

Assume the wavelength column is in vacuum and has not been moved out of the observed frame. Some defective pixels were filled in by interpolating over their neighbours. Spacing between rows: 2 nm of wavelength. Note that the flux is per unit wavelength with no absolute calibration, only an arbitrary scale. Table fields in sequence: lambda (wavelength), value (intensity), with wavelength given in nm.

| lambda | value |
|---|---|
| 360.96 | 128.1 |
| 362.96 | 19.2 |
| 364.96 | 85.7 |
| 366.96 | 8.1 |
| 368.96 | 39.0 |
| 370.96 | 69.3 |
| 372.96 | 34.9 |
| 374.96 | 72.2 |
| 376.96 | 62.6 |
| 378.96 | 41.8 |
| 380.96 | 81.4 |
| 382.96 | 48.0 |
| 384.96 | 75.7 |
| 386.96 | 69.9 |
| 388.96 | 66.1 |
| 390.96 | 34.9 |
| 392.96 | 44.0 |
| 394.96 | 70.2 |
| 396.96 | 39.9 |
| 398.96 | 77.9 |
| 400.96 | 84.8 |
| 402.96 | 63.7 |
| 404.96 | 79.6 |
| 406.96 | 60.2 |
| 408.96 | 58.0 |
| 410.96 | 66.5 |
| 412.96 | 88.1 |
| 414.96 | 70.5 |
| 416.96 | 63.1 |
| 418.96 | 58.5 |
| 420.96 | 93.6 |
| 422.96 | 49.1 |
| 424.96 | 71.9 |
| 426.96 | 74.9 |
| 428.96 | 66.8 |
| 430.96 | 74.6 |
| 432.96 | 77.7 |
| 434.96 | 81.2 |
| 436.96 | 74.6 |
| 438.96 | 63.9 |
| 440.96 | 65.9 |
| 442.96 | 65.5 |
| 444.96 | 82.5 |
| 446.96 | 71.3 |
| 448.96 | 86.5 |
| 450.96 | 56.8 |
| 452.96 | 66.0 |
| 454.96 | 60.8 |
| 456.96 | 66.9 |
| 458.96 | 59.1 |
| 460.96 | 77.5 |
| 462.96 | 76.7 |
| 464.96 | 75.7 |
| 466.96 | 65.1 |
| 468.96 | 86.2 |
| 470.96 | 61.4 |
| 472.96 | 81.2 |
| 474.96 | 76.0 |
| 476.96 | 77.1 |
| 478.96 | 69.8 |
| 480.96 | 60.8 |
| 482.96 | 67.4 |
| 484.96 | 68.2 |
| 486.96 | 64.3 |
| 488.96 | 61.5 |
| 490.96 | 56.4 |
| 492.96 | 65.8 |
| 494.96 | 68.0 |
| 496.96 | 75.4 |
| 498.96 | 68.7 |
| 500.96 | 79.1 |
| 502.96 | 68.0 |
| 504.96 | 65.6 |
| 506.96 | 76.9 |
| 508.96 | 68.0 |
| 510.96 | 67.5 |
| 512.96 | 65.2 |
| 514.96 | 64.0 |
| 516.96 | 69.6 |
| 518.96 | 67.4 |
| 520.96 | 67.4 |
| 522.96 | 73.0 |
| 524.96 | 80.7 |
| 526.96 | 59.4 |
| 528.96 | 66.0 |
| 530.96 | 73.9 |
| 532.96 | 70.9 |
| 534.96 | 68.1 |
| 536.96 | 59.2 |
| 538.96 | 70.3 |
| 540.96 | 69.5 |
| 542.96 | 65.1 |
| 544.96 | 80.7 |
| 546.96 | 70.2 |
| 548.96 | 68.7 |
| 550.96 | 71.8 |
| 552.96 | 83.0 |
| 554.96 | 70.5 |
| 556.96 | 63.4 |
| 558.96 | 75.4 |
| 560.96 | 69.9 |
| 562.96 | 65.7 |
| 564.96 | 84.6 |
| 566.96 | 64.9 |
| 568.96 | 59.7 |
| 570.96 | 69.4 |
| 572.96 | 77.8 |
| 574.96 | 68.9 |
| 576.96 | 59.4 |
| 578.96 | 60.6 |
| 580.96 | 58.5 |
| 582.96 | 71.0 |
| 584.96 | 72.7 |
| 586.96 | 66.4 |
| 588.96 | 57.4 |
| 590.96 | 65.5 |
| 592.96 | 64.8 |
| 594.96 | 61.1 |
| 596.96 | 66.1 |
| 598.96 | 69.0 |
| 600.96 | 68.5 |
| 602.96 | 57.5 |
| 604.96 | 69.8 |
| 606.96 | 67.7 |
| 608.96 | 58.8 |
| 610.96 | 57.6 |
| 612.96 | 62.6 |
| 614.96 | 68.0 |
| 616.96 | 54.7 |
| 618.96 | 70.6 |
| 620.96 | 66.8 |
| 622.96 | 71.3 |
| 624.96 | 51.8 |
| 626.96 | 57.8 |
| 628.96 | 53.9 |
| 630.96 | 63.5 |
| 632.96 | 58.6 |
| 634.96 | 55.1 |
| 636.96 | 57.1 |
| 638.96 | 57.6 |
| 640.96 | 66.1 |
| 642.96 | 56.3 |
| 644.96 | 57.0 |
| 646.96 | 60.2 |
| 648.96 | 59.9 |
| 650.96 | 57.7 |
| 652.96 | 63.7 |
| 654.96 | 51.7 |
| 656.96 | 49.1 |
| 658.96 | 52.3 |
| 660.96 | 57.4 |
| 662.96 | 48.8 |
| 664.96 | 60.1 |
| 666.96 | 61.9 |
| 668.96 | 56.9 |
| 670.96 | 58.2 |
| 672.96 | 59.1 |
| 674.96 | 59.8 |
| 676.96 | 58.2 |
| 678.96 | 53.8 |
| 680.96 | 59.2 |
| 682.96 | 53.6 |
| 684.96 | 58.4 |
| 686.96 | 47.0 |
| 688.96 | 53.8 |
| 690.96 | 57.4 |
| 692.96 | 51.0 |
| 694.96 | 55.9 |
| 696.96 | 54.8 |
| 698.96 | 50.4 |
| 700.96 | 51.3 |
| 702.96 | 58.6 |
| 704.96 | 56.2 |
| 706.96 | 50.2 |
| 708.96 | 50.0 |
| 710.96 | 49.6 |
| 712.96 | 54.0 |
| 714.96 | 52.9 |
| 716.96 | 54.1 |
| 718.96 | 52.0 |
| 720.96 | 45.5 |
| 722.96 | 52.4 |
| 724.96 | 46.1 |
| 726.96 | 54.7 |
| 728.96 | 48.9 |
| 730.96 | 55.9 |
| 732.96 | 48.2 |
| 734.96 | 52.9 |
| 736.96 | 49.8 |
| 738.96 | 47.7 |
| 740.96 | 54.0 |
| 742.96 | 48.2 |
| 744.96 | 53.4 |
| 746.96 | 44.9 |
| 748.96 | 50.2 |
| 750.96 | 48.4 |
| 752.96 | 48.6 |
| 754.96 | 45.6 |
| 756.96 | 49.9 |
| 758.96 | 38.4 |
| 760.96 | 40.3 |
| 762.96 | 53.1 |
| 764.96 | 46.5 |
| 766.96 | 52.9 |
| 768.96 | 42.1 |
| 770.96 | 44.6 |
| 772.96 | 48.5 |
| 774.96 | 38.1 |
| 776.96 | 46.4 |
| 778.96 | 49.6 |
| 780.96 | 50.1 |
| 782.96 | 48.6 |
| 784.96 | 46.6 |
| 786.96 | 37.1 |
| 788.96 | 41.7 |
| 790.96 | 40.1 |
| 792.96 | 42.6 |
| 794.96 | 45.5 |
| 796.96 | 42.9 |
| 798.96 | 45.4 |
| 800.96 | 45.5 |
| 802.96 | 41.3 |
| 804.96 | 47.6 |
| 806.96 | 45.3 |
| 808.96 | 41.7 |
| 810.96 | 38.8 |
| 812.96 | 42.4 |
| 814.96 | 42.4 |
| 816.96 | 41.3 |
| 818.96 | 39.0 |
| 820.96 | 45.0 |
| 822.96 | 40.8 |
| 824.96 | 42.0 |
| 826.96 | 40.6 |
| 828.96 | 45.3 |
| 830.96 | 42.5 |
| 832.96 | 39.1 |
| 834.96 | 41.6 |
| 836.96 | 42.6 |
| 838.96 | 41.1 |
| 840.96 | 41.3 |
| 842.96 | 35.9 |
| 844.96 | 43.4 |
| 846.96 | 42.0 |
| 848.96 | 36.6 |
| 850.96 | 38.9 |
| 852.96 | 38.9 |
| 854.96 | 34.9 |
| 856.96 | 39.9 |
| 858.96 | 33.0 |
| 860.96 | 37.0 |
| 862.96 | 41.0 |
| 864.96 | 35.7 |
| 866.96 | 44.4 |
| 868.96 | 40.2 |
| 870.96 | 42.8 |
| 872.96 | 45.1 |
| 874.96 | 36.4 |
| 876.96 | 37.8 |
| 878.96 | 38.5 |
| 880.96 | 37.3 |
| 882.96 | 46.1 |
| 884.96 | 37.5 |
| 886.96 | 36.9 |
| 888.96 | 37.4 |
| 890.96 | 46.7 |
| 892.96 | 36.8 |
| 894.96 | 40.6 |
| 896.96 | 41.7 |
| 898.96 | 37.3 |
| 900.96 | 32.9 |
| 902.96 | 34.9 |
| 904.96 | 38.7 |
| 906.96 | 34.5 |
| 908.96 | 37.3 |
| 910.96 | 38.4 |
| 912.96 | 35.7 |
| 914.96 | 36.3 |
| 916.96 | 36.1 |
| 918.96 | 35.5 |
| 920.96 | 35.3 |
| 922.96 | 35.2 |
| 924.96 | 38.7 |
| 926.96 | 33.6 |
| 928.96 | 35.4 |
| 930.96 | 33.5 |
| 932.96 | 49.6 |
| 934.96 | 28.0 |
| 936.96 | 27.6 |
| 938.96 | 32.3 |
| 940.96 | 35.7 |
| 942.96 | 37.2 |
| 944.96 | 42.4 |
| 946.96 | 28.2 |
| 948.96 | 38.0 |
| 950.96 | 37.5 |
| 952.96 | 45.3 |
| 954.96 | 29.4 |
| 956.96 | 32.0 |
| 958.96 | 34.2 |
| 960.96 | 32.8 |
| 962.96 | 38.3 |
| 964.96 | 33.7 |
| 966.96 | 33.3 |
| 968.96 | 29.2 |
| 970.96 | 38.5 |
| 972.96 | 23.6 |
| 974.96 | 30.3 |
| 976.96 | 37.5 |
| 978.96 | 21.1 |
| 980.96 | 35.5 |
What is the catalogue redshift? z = -0.001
